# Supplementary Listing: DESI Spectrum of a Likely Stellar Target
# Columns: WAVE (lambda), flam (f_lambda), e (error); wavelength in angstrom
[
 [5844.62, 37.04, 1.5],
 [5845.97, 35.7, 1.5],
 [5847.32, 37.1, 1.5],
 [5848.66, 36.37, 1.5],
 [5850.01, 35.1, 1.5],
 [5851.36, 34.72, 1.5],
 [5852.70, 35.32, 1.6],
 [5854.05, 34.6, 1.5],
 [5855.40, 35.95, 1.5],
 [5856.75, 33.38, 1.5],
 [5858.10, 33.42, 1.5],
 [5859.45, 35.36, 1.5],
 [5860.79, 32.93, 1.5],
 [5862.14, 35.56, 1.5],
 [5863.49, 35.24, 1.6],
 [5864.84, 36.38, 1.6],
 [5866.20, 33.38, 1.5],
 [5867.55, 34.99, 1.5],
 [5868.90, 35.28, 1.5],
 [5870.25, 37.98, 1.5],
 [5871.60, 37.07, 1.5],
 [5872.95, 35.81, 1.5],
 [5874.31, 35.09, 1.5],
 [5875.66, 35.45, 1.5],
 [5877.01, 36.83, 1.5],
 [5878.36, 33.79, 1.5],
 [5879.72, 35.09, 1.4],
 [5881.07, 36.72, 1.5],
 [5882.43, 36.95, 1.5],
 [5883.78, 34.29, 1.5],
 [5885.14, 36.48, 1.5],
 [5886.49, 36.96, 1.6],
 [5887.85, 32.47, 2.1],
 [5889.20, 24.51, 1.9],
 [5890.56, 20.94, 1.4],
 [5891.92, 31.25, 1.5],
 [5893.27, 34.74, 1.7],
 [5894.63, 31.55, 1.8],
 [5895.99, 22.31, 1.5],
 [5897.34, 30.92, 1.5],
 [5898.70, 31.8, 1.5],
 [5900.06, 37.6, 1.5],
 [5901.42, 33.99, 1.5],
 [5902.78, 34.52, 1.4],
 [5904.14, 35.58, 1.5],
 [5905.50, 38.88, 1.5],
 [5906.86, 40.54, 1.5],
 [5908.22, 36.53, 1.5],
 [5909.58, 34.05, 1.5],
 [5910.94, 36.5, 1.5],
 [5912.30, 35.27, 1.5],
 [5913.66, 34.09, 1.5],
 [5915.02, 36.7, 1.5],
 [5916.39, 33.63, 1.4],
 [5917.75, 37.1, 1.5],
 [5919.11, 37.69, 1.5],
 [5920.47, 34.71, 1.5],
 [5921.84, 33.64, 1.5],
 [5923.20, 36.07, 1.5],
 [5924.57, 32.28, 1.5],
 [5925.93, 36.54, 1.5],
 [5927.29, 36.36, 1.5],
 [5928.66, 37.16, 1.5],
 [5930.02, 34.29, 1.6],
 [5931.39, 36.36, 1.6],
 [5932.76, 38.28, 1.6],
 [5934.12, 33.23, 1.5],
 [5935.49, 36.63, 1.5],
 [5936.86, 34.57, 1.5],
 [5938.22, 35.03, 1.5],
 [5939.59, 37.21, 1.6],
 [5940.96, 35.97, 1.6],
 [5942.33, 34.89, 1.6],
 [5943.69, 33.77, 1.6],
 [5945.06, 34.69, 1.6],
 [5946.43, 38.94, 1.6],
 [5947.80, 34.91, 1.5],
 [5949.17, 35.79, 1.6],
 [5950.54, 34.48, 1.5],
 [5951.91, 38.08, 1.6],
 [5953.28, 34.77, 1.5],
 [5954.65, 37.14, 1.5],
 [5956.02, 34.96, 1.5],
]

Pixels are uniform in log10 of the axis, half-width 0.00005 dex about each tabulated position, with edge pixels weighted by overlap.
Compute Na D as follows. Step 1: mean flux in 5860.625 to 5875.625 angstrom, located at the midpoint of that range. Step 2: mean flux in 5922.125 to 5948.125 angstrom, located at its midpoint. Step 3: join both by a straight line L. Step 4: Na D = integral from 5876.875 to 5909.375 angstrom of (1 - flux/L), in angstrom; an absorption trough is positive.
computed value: 1.9 angstrom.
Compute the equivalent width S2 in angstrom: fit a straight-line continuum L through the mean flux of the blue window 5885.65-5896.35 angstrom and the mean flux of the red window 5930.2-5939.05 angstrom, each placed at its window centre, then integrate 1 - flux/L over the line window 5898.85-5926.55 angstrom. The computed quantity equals -2.7 angstrom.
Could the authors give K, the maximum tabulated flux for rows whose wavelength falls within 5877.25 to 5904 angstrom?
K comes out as 37.6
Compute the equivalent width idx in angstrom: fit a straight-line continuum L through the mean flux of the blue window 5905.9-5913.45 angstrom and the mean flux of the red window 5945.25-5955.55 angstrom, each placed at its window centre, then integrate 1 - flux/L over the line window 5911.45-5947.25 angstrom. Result 0.8 angstrom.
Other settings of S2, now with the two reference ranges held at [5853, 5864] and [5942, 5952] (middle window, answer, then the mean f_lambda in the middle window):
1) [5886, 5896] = 1.51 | 29.7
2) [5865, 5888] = -0.58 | 35.6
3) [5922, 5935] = -0.06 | 35.6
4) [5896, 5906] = 0.35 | 33.9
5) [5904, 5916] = -0.43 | 36.4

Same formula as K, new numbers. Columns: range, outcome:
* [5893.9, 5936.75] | 40.54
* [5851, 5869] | 36.38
